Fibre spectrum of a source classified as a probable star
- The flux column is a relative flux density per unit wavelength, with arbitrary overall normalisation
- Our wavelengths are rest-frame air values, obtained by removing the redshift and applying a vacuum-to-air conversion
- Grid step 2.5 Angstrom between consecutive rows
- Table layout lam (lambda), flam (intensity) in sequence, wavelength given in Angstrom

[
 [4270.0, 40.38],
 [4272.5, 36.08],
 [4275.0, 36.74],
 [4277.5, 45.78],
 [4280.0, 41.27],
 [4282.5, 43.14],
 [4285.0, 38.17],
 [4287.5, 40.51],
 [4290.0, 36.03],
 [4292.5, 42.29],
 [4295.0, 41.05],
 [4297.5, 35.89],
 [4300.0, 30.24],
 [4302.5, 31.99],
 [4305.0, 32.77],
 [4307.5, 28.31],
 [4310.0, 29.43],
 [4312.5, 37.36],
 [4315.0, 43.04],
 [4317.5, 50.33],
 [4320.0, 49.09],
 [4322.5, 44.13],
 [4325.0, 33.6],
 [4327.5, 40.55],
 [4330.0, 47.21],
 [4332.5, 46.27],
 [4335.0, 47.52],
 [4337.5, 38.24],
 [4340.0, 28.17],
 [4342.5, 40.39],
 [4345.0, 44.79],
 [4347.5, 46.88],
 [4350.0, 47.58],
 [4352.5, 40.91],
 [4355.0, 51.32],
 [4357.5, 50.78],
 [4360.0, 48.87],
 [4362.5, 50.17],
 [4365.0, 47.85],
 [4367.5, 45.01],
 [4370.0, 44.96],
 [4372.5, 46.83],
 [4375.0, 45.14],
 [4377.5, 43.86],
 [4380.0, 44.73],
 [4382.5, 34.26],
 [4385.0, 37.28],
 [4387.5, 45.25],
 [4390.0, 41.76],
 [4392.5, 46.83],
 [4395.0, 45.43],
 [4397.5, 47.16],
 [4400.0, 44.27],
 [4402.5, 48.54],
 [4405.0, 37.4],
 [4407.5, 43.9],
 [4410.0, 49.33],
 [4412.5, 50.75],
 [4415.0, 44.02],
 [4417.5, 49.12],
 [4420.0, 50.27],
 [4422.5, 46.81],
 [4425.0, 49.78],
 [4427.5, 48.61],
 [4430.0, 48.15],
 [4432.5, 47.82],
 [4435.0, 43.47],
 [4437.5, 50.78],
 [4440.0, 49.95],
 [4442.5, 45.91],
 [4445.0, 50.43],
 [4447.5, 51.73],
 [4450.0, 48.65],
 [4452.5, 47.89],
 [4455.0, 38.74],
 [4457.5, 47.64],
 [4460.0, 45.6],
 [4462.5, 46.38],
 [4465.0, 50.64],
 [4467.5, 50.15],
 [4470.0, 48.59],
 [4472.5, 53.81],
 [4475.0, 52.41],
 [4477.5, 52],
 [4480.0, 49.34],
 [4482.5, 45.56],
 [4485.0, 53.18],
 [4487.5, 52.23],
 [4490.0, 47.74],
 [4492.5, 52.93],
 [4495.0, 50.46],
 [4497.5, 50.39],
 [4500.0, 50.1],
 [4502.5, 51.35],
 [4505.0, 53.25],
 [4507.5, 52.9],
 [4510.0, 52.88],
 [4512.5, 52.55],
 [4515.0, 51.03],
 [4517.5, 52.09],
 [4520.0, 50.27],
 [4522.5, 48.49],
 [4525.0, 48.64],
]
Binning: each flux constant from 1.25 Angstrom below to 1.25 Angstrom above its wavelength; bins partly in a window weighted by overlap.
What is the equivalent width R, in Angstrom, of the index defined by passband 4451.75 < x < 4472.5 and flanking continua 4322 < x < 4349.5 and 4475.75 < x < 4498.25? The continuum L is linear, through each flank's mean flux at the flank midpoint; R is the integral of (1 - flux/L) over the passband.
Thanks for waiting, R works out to 0.7 Angstrom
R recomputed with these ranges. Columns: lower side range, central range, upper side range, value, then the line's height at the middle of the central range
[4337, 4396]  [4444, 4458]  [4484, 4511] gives 0.4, 48.9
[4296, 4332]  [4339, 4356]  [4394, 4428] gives -0.7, 41.2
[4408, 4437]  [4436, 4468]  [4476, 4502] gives 0.7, 49.1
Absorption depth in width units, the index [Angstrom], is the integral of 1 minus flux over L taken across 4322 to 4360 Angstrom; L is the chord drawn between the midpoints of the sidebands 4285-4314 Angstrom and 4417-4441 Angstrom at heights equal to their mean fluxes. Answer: -3.7 Angstrom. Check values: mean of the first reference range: 35.3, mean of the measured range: 43.4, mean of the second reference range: 48.4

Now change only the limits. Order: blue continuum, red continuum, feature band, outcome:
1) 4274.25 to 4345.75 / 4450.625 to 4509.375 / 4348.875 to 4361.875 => -1.8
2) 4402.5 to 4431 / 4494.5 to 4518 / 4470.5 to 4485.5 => -0.2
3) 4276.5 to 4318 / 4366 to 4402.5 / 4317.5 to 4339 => -1.9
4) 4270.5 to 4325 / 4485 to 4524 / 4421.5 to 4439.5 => -0.5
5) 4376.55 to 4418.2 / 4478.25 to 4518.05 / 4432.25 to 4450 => -0.5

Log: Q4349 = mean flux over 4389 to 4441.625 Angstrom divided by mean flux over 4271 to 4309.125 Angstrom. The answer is 1.3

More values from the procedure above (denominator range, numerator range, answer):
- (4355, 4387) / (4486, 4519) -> 1.14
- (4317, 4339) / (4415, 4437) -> 1.10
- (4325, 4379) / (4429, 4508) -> 1.11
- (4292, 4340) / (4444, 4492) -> 1.26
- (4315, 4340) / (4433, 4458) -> 1.10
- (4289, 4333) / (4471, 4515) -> 1.32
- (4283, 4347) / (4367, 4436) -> 1.16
